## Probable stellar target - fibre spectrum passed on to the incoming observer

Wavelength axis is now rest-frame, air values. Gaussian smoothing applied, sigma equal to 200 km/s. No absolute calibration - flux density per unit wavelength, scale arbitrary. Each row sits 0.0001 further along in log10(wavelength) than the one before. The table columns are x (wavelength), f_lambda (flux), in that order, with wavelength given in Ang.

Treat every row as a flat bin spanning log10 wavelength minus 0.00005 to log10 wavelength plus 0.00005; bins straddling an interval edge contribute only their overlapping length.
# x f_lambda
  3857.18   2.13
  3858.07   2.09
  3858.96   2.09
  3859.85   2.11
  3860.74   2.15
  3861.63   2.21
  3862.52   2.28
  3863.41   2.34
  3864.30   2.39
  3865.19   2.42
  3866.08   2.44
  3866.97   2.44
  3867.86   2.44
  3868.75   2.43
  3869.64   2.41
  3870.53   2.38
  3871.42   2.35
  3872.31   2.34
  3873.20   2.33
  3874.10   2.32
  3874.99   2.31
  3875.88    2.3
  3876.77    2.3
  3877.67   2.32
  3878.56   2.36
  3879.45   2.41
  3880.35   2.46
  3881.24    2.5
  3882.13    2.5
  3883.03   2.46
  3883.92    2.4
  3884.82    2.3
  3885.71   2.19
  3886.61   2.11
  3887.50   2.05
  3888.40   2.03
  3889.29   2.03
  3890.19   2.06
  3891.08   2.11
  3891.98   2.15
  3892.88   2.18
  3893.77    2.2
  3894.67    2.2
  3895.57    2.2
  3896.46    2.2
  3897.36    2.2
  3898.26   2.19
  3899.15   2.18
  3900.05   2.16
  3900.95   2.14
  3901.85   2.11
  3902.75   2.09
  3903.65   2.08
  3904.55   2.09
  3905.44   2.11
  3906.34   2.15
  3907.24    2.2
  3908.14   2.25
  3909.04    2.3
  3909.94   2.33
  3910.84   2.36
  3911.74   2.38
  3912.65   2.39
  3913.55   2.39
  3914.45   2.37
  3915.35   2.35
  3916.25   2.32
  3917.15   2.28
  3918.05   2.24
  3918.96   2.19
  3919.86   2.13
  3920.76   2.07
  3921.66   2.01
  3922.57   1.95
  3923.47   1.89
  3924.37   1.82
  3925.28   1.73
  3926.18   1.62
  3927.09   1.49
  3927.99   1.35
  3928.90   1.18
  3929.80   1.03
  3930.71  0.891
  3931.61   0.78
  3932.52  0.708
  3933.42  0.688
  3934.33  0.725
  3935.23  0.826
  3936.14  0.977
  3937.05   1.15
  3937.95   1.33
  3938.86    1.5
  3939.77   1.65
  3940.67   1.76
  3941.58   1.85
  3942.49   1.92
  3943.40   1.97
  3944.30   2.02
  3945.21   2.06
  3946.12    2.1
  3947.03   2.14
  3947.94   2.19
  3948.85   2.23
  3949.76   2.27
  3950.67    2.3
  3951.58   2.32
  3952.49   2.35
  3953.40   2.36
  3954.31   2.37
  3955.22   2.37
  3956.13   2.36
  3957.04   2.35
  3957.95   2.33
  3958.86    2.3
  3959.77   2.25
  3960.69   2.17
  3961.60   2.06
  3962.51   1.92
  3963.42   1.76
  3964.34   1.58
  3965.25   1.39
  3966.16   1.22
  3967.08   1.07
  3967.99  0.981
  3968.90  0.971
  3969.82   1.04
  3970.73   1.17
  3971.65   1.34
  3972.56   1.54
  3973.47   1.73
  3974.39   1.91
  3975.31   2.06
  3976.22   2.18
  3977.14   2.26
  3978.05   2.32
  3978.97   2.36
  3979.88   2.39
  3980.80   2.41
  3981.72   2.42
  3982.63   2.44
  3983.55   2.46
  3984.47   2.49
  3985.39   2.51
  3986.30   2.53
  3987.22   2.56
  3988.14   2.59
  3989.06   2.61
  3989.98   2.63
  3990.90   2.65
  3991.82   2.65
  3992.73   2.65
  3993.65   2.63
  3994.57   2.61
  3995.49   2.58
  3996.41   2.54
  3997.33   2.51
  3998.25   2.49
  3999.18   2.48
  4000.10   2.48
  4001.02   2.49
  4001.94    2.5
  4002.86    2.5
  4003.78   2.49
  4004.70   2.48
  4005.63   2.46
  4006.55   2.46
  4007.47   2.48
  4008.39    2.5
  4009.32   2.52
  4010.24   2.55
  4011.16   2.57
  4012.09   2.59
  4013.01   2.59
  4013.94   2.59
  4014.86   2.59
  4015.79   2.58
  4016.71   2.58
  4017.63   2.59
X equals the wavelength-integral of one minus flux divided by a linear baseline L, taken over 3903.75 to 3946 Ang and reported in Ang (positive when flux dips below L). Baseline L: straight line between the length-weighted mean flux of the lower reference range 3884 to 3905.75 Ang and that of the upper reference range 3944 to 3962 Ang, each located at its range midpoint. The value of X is 7.9 Ang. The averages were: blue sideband 2.14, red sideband 2.25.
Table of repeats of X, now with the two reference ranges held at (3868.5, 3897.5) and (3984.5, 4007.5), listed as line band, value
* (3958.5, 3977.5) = 6.3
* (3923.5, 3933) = 4.4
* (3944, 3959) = 1.1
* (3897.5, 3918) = 0.9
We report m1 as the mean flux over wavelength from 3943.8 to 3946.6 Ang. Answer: 2.06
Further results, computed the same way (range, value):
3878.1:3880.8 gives 2.41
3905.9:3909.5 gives 2.23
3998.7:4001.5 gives 2.48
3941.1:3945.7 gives 1.96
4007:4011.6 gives 2.53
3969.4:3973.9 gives 1.37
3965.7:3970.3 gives 1.06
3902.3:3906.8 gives 2.11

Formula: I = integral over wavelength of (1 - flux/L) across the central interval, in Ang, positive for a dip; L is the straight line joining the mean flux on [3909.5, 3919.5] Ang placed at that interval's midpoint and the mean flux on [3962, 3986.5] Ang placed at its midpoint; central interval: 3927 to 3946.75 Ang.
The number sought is 7.1 Ang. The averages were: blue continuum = 2.32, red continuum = 1.86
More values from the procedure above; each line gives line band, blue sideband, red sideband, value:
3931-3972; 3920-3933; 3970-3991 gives 2.4 Ang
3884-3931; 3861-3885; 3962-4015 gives 5.4 Ang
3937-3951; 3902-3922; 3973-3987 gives 2.1 Ang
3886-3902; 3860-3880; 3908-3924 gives 1.0 Ang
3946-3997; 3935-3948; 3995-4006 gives -1.1 Ang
